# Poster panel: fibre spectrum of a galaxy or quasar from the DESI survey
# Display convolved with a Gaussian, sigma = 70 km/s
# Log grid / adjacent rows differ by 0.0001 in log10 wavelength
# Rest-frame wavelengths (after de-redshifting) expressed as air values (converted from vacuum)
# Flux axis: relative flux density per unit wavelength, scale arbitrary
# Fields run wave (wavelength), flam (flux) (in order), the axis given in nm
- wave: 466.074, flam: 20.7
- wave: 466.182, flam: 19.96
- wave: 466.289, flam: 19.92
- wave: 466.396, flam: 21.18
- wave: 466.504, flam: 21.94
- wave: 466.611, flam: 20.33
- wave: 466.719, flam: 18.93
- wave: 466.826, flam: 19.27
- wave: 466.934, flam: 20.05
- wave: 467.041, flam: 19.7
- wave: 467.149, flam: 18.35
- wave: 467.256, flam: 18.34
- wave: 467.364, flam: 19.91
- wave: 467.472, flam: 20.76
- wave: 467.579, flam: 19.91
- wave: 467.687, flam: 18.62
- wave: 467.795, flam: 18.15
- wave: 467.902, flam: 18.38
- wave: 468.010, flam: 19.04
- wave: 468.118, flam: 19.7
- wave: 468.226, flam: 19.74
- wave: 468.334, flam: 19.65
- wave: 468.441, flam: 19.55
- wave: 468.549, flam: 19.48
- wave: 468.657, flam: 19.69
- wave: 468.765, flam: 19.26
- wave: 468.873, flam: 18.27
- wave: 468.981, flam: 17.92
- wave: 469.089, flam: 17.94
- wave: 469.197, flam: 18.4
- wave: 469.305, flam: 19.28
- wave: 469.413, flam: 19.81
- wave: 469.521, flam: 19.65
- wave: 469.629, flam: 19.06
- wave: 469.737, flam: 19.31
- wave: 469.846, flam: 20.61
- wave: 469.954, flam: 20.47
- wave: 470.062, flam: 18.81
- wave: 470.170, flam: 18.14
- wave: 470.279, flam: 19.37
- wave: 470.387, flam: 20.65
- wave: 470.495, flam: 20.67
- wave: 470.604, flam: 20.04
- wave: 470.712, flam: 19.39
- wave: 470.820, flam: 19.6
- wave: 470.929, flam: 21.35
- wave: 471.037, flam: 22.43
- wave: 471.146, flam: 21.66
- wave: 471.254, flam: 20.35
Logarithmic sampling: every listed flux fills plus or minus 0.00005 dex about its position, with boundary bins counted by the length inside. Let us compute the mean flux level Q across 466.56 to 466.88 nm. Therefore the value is 19.5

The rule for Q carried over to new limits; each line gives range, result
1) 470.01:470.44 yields 19.2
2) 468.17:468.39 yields 19.7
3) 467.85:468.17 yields 19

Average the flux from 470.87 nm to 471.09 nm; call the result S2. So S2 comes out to 21.8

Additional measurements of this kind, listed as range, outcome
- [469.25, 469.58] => 19.6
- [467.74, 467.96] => 18.3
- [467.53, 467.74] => 19.2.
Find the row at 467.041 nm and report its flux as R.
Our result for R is 19.7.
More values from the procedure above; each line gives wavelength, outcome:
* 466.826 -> 19.27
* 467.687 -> 18.62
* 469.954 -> 20.47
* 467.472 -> 20.76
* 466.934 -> 20.05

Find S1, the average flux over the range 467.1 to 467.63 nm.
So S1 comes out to 19.5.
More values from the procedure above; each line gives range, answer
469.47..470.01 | 19.8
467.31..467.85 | 19.5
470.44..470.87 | 20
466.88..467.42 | 19.3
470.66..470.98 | 20.1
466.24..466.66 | 20.9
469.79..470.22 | 19.5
